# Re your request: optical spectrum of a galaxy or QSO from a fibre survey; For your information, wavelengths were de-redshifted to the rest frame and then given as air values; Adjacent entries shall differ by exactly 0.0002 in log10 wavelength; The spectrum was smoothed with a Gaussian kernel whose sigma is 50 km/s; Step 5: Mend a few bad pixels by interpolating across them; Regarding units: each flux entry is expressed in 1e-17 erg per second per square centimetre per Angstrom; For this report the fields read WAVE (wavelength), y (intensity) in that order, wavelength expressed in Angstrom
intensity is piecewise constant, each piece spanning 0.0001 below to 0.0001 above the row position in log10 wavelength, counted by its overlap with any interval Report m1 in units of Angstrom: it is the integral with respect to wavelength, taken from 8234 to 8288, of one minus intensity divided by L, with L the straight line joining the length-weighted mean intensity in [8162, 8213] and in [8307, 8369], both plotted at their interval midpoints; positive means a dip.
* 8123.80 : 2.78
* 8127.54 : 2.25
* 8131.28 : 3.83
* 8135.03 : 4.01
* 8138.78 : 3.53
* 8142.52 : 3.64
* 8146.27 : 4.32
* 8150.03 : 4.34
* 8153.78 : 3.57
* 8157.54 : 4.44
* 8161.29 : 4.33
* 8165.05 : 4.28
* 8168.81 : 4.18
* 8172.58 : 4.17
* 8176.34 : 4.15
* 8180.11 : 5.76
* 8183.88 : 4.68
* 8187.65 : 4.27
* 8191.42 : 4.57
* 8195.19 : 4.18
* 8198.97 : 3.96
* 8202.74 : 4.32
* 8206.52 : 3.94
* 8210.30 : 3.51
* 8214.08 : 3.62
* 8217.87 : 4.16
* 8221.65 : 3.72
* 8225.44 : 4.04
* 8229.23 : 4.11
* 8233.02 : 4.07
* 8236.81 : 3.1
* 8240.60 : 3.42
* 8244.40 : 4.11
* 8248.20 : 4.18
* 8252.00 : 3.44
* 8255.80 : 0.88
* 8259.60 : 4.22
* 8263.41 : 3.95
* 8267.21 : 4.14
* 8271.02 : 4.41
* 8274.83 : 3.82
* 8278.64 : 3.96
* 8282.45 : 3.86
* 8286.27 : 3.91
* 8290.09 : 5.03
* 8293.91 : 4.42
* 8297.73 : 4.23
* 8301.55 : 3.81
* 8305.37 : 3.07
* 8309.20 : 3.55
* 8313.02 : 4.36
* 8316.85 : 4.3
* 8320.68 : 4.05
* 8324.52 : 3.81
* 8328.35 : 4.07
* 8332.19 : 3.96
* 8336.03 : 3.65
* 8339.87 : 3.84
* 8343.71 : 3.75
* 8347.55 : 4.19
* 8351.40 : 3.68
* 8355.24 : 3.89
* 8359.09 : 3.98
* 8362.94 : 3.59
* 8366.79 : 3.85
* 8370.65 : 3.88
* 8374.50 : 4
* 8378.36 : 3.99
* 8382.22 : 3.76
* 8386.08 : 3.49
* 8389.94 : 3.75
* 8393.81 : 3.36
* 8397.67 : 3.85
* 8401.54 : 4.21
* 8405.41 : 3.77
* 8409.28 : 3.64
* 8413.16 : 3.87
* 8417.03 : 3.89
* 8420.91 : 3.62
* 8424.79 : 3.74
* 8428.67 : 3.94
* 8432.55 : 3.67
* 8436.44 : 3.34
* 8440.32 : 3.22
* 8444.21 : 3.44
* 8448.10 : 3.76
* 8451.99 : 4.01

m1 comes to 5.6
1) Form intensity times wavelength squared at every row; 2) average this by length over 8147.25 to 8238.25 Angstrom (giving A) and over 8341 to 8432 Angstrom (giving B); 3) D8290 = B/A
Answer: 1.0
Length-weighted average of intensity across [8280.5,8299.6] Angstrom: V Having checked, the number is 4.29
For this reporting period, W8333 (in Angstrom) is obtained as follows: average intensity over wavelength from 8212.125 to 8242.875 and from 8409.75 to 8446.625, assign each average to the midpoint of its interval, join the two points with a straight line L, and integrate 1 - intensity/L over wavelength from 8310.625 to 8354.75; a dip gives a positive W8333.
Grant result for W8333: -3.0 Angstrom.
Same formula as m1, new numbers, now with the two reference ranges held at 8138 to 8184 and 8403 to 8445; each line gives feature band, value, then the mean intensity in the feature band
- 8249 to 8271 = 3.1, 3.46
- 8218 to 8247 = 1.9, 3.83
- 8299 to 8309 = 1.1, 3.51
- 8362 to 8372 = 0.0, 3.78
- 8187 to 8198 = -0.3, 4.32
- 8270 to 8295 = -1.3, 4.19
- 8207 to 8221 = 1.2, 3.78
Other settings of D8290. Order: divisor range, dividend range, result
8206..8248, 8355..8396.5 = 1.03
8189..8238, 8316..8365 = 1.01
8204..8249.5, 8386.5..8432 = 1.03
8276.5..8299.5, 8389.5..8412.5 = 0.92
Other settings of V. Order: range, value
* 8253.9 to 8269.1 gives 3.3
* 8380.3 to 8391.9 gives 3.67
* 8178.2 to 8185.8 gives 5.21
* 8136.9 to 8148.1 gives 3.83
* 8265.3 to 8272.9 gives 4.28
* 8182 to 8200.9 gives 4.33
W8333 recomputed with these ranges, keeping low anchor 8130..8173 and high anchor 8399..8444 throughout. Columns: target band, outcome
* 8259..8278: -0.9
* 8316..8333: -0.9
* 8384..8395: 0.6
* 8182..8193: -1.4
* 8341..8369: -0.4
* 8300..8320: 0.1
